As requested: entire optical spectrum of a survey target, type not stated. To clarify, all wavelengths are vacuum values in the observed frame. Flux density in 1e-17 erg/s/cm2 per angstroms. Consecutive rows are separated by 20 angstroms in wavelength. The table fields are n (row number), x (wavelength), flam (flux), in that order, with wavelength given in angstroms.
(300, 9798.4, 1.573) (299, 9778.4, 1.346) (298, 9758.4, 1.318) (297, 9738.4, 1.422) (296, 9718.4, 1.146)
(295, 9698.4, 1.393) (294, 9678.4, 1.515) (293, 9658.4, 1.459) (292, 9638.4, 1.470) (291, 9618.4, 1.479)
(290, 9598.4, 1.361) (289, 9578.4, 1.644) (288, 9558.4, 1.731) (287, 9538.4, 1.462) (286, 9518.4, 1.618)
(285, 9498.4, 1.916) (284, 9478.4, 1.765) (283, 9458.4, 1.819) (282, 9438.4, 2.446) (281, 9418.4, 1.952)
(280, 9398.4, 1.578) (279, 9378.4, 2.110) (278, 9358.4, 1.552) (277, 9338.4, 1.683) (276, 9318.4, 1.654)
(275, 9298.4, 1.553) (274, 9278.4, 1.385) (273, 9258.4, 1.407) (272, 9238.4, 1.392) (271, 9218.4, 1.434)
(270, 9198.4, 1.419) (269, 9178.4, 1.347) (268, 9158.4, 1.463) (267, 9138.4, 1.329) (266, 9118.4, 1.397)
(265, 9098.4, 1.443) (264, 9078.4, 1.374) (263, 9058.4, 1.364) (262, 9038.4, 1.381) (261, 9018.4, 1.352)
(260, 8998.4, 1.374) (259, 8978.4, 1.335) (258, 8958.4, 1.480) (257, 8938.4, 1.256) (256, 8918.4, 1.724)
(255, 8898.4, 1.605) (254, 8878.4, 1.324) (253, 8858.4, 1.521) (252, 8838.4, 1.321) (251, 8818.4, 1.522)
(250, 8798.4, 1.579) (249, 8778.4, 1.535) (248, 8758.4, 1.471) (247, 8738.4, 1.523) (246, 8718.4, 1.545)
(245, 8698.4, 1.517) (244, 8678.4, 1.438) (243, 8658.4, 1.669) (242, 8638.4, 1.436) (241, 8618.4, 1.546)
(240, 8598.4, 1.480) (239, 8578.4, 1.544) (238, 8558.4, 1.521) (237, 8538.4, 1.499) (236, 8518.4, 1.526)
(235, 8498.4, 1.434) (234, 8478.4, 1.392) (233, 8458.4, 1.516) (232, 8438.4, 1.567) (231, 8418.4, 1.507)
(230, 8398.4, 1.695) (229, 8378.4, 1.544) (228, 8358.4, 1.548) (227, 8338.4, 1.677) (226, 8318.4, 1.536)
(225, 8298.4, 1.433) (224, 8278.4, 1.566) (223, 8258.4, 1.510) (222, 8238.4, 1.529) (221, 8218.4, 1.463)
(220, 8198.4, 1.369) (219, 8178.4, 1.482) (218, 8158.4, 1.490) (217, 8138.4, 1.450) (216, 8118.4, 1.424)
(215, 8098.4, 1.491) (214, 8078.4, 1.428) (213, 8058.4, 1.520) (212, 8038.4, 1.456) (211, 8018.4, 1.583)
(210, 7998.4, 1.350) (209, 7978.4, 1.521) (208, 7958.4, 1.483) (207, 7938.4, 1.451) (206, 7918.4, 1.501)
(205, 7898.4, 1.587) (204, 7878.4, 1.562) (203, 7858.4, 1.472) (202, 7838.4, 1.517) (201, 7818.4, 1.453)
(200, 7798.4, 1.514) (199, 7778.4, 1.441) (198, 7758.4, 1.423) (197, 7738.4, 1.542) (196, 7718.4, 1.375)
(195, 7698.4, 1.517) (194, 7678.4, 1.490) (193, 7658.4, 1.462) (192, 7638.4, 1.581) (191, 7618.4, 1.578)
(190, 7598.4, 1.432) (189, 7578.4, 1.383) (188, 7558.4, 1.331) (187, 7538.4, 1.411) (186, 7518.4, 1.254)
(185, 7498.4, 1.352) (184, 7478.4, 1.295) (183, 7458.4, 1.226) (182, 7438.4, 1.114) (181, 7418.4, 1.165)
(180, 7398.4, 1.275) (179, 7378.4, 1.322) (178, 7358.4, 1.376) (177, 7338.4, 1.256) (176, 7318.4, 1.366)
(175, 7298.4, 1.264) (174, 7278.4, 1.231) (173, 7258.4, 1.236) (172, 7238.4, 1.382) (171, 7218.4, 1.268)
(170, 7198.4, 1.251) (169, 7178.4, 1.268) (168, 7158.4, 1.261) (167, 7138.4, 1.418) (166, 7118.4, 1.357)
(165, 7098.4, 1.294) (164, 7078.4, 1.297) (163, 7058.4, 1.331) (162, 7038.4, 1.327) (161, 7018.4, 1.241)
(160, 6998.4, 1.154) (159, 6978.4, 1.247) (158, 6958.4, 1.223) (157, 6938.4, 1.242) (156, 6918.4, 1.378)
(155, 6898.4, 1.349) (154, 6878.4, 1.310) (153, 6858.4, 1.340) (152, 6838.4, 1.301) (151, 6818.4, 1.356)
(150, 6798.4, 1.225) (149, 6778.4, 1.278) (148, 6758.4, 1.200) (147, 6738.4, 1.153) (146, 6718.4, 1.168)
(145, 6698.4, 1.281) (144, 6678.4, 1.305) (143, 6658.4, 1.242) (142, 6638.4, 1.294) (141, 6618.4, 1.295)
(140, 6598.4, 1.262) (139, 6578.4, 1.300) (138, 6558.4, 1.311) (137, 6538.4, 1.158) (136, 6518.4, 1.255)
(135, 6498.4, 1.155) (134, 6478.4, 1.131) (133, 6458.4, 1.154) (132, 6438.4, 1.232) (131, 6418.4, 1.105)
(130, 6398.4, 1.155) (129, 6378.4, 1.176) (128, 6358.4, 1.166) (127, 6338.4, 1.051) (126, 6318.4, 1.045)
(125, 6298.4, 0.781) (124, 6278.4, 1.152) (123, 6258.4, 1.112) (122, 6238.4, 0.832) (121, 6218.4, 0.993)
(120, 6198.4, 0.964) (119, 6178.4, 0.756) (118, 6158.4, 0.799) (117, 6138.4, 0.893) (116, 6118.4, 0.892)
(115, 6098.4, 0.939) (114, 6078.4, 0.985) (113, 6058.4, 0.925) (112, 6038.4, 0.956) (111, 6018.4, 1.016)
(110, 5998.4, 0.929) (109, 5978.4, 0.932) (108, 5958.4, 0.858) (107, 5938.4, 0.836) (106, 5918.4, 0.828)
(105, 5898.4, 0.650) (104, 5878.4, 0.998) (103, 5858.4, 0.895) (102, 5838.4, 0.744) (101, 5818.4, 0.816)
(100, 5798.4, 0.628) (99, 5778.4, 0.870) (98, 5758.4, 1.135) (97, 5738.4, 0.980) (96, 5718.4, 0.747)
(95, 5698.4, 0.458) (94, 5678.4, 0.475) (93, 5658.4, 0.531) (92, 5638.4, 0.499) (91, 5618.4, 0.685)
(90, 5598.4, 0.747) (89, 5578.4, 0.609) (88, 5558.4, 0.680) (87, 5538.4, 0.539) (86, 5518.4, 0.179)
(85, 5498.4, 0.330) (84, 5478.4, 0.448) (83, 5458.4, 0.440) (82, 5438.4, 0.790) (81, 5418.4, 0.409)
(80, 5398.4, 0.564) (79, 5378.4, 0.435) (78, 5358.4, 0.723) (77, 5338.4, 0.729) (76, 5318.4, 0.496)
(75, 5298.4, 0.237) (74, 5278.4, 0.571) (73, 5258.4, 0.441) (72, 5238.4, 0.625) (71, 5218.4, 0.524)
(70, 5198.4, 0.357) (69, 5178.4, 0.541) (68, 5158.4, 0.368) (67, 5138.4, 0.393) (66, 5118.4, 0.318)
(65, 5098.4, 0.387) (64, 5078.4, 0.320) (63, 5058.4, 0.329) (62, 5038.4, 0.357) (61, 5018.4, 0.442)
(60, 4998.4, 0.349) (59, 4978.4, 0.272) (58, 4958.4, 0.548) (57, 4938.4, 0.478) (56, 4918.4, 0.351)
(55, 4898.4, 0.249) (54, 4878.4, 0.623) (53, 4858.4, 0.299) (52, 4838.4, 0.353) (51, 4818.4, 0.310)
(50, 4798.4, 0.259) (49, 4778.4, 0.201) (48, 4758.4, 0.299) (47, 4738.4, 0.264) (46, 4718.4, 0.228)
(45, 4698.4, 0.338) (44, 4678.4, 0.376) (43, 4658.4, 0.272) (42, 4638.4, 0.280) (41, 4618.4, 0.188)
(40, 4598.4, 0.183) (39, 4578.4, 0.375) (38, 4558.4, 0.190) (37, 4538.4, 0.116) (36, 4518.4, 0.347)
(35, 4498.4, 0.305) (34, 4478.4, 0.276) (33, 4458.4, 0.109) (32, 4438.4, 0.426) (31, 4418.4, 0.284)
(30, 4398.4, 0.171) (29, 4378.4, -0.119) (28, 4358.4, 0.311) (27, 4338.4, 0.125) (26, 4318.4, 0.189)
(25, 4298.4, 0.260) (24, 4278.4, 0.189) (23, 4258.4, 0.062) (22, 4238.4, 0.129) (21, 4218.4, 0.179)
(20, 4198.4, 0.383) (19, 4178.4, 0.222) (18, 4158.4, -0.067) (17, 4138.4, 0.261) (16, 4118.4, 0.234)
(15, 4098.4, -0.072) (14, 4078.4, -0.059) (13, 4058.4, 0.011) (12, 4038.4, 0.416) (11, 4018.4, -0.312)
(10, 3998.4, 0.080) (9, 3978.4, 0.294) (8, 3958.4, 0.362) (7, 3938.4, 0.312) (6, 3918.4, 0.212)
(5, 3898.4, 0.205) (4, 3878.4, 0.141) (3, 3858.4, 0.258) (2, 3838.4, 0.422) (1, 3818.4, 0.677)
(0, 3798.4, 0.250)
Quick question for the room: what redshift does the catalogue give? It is 0.436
